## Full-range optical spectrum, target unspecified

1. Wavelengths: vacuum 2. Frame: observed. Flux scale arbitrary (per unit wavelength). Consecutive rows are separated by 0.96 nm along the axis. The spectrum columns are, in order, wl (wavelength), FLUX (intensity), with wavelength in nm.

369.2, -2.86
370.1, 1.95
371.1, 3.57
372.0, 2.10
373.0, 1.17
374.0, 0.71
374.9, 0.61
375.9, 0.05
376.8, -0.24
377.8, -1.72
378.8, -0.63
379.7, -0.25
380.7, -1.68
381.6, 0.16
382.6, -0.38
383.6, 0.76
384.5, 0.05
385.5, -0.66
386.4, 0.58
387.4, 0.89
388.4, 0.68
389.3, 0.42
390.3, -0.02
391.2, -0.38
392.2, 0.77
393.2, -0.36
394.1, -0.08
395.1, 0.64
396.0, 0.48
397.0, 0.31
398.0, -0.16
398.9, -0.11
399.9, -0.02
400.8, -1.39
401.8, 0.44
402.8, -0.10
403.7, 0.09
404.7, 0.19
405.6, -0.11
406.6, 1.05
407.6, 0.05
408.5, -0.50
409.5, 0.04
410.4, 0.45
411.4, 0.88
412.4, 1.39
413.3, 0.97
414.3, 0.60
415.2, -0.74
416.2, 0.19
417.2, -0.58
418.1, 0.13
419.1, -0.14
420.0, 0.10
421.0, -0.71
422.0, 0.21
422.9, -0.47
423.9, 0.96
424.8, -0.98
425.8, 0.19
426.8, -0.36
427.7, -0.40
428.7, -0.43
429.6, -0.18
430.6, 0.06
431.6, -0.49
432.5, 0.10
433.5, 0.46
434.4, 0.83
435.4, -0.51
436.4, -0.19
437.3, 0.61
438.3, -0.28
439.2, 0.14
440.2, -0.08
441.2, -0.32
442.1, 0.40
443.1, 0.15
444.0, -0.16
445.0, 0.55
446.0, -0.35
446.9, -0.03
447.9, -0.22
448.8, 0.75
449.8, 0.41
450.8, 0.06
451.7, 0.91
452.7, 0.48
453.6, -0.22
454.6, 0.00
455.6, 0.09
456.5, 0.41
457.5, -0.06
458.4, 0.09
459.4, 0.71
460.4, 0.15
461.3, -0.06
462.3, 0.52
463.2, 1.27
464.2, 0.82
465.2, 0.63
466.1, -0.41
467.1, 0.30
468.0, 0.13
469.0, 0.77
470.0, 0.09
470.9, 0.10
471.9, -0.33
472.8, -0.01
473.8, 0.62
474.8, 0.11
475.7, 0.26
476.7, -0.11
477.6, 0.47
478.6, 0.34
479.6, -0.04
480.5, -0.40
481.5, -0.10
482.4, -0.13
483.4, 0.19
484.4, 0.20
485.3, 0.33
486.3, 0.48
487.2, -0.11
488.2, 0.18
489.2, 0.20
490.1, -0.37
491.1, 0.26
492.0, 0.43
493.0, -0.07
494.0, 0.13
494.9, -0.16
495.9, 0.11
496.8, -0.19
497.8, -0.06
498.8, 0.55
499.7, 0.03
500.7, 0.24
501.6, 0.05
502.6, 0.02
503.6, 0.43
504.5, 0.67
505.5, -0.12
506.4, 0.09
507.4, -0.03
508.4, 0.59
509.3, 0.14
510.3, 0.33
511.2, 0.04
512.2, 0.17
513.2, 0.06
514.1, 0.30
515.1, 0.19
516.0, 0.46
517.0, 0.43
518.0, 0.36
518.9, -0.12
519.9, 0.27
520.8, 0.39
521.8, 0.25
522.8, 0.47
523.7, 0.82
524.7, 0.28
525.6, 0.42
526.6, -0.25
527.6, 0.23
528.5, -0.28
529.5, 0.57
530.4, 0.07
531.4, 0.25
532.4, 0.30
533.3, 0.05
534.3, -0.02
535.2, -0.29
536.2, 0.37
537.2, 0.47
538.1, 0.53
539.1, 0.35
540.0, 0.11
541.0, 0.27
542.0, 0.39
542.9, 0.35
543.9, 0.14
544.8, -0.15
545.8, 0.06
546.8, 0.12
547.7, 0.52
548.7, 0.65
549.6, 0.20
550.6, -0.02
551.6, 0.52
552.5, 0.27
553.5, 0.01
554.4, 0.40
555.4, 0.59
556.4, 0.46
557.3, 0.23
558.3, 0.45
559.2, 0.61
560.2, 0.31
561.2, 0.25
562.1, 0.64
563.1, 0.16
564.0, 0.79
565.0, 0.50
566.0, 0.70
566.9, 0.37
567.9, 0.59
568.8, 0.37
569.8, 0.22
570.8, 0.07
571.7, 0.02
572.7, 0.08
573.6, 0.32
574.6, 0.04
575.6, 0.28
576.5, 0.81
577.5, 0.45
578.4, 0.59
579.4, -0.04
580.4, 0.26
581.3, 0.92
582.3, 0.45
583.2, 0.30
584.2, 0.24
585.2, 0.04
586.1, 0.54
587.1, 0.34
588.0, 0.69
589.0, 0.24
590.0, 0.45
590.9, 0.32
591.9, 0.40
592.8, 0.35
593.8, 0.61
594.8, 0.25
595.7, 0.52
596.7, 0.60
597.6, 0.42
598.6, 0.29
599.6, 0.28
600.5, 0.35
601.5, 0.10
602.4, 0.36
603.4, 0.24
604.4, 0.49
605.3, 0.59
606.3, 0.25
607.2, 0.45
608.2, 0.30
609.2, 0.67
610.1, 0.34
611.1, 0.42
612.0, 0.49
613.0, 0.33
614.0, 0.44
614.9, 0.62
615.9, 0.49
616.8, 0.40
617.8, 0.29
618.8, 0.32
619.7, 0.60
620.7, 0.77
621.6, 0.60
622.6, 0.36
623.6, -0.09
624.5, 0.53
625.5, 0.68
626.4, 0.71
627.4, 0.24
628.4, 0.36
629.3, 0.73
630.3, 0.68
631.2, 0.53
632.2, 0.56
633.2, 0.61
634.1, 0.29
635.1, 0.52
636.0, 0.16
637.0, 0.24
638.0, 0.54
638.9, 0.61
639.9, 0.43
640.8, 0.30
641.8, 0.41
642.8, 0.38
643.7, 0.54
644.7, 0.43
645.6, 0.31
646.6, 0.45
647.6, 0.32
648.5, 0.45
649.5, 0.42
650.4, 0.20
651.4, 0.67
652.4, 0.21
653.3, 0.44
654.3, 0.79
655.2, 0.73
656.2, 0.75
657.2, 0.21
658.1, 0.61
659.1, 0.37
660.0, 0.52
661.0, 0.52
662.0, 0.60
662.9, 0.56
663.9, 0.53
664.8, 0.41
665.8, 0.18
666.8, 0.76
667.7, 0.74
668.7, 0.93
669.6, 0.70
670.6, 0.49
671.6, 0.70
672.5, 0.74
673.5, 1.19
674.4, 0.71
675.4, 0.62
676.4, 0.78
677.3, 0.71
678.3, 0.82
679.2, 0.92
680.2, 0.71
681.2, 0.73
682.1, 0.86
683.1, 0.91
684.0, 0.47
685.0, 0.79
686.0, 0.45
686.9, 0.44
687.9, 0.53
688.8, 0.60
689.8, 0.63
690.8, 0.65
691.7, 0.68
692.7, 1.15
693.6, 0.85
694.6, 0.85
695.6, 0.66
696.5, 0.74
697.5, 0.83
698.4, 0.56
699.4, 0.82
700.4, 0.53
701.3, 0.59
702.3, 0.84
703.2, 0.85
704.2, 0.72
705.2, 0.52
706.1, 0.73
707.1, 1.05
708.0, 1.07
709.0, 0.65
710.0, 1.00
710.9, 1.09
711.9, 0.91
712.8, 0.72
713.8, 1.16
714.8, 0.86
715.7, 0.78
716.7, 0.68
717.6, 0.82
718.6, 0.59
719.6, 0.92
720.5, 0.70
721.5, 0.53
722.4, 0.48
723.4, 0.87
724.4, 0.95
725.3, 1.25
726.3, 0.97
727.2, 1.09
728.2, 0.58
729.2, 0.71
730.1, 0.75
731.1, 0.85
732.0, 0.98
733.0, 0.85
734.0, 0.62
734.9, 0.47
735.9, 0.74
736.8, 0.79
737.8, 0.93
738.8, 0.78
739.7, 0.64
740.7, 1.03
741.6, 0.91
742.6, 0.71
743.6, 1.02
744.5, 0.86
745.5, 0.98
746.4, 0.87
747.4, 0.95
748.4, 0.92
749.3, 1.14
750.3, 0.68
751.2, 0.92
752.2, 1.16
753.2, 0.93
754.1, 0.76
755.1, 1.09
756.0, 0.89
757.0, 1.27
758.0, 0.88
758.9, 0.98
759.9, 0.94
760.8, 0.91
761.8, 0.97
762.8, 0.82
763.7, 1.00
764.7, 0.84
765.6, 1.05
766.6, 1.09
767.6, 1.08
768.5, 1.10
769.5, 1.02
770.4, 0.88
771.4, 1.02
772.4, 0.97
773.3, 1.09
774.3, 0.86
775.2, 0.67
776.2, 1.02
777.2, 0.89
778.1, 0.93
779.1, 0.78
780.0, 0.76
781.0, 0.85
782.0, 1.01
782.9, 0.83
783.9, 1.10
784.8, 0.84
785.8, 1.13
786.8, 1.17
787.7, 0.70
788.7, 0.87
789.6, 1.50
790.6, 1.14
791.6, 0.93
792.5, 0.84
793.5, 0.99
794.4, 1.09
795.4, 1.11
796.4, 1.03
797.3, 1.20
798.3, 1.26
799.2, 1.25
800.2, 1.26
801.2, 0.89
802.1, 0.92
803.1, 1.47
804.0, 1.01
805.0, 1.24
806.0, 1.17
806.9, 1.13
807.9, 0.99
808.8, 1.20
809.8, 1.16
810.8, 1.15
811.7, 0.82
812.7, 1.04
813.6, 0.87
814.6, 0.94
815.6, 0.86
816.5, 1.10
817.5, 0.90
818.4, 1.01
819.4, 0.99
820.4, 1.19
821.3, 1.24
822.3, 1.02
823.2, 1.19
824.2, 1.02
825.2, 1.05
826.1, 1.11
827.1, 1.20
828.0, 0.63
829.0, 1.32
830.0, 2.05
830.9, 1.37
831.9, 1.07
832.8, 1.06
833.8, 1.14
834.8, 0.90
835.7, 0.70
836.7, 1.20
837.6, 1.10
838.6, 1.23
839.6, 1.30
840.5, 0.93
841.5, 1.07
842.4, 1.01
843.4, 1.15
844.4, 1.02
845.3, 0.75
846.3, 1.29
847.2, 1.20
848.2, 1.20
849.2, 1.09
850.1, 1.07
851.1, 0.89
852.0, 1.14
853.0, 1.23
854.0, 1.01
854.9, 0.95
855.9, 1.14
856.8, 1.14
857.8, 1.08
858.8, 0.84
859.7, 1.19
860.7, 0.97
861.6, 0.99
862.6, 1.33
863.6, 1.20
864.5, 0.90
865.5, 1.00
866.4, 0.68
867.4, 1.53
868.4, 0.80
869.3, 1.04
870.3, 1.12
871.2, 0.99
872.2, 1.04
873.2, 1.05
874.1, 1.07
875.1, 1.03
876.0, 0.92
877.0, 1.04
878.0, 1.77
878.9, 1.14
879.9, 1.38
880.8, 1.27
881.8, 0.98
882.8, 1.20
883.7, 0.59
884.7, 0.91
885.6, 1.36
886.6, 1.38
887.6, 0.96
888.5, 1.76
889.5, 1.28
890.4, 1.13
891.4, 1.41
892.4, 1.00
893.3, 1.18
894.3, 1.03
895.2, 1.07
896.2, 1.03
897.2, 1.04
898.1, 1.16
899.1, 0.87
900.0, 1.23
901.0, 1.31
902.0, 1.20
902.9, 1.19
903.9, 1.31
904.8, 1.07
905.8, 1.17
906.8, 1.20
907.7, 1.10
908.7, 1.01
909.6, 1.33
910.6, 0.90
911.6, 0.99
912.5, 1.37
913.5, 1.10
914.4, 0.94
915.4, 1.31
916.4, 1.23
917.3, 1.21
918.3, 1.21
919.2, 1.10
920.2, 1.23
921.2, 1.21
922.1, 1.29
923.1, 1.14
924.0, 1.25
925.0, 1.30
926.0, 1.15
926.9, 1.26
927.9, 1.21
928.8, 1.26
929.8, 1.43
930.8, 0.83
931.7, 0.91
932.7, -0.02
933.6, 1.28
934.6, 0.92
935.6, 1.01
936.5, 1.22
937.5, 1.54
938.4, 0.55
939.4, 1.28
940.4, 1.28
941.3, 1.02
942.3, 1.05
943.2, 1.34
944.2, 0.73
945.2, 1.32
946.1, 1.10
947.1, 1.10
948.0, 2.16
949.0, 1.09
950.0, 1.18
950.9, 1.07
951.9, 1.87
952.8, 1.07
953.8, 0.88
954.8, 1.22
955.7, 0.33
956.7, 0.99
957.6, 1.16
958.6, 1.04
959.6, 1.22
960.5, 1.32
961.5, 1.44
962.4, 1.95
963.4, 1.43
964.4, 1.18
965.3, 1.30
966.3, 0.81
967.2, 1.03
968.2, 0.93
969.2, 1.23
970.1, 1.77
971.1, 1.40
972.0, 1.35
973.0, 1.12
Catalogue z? 0.68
